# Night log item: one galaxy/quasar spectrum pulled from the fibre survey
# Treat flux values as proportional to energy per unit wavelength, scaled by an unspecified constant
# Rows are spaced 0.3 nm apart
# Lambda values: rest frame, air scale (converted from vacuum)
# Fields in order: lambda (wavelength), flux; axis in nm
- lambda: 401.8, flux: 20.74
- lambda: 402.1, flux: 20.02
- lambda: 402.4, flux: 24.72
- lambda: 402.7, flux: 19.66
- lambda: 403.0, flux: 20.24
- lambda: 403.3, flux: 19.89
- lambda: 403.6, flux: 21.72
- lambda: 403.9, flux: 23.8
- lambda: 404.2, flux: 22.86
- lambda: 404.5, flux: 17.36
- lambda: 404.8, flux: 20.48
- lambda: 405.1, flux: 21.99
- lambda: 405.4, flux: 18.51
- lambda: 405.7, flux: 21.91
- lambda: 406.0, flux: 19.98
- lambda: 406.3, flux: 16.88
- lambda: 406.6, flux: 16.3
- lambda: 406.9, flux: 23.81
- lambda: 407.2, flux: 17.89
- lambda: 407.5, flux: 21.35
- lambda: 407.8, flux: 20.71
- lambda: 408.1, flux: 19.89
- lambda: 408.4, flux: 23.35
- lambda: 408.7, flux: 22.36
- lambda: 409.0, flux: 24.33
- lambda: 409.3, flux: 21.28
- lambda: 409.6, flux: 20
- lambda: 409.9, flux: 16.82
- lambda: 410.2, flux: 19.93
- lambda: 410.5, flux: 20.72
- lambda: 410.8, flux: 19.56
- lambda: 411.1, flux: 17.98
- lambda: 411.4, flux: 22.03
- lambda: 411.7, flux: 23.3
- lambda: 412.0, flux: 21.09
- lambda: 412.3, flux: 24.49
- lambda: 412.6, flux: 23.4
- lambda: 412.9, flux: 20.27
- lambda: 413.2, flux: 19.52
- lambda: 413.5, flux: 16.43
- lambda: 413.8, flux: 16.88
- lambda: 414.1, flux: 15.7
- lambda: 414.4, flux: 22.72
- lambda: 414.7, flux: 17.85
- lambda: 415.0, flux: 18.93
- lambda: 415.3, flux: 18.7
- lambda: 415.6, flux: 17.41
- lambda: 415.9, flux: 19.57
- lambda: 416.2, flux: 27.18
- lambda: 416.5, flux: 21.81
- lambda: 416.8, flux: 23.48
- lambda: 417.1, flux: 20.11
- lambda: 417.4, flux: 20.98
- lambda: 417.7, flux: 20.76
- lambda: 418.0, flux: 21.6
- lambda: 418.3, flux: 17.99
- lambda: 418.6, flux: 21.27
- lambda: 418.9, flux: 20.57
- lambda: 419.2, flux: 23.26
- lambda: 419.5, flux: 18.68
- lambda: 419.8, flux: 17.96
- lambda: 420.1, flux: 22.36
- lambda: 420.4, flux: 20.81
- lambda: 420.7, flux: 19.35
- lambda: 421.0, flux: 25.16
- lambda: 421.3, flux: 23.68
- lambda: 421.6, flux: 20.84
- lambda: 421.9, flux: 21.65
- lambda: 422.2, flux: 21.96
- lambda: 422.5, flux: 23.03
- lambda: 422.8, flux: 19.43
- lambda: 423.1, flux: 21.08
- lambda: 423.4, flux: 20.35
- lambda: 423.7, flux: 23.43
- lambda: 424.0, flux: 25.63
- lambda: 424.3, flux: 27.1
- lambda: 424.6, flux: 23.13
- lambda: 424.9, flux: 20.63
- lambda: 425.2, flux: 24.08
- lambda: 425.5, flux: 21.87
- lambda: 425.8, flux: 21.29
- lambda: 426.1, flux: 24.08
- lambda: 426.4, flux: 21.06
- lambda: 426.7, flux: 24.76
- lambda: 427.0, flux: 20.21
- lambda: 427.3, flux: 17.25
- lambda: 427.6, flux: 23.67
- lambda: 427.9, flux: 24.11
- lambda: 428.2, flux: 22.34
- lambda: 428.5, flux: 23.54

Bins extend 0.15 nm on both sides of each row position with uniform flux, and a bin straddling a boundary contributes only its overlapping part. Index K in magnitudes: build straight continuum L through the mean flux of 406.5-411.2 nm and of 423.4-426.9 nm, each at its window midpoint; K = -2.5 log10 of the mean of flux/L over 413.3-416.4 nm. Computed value 0.12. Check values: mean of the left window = 20.5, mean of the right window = 23.2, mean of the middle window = 19.2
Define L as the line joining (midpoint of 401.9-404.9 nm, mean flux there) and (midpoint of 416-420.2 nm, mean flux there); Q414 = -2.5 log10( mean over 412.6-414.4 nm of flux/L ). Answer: 0.14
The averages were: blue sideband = 21.1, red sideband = 21.3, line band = 18.6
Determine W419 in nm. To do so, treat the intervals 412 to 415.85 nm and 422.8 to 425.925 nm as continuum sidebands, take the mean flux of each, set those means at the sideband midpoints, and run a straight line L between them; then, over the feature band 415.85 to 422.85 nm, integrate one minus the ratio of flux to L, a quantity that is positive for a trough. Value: -0.11 nm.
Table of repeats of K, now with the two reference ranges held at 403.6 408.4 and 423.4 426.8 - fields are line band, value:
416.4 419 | 0.06 mag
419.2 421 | 0.10 mag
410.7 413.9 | 0.04 mag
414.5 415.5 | 0.17 mag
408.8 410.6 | 0.02 mag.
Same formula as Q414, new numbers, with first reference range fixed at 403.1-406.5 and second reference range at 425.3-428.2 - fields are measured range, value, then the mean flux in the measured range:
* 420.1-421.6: -0.024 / 22.1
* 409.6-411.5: 0.074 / 19.5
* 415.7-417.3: -0.046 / 22.2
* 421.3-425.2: -0.032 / 22.5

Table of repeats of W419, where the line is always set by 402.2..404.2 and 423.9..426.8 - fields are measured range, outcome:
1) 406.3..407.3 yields 0.13 nm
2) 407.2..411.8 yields 0.29 nm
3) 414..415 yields 0.16 nm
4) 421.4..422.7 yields 0.07 nm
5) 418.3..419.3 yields 0.08 nm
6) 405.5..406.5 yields 0.12 nm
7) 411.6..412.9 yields -0.02 nm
